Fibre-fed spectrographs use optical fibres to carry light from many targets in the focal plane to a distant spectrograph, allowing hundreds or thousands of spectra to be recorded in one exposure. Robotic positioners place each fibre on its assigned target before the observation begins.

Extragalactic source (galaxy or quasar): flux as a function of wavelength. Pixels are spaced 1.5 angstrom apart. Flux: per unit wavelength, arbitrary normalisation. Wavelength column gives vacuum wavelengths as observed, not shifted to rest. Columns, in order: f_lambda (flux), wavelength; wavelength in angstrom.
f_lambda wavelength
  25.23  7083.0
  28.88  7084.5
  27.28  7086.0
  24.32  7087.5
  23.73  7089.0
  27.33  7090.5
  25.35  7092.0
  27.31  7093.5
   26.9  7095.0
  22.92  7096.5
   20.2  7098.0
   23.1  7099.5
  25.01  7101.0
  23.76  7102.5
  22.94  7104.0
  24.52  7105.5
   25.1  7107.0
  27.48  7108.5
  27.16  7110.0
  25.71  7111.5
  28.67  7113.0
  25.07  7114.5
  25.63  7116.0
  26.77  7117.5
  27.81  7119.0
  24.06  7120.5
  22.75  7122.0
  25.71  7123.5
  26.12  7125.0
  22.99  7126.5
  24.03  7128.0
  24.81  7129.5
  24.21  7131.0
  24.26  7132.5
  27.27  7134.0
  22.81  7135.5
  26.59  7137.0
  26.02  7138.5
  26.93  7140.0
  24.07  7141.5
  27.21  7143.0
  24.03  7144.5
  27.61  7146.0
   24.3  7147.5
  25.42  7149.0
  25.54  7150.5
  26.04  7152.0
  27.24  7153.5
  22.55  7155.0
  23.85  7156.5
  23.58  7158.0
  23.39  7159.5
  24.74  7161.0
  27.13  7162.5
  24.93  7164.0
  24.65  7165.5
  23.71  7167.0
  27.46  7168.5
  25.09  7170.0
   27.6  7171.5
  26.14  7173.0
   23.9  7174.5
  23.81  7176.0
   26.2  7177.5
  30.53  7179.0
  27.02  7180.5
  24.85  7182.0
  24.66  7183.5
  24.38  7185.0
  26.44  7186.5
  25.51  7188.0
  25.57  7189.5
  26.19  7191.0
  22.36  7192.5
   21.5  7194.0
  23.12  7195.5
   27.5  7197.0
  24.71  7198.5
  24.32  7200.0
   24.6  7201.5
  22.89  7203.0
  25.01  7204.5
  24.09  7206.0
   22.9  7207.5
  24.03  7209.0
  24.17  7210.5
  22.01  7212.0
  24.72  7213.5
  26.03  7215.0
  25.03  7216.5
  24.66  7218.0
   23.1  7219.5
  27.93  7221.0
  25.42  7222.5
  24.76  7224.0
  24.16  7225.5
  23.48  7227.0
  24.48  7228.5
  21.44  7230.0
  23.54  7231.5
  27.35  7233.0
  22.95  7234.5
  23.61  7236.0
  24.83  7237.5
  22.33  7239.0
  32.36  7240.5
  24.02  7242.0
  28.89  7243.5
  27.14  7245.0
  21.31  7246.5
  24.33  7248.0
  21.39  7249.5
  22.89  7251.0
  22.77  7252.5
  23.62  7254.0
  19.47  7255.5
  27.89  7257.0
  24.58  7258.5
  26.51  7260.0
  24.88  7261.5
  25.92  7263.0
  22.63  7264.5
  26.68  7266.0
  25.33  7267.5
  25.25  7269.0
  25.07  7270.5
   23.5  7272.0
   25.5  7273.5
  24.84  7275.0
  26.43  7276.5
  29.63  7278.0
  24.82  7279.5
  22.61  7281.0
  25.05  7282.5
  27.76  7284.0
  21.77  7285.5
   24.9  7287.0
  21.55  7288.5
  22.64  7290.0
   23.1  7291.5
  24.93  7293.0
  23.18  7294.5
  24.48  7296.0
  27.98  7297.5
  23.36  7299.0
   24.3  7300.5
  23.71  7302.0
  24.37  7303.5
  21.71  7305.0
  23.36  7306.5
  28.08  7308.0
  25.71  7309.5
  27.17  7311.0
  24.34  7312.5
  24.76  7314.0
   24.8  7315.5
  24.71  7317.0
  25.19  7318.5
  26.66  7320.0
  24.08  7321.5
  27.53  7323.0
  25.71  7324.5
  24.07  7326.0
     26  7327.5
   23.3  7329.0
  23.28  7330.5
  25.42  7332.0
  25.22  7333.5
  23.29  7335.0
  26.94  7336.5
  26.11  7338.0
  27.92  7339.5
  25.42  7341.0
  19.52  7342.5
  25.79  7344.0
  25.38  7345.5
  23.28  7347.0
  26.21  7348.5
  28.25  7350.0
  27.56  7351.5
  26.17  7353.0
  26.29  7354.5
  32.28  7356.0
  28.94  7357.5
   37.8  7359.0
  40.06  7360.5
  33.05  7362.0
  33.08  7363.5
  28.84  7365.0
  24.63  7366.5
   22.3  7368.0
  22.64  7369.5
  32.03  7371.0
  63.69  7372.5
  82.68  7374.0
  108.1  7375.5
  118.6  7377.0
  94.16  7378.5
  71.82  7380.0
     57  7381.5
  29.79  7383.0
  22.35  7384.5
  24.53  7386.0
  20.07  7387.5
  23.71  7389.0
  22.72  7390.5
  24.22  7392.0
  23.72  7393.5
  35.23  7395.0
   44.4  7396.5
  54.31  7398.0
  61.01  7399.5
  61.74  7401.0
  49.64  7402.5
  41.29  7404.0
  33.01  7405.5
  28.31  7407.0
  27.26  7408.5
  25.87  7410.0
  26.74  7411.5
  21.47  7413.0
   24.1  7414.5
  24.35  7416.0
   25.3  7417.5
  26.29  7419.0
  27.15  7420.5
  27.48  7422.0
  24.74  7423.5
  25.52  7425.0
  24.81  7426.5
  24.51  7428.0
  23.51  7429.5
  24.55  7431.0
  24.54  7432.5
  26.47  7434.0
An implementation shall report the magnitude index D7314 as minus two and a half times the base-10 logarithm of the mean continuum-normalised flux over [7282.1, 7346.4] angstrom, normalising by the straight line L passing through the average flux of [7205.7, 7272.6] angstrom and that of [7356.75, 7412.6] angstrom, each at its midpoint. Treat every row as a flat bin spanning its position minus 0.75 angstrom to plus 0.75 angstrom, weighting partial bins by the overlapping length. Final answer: 0.34 mag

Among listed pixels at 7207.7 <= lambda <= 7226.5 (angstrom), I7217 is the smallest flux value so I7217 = 22.01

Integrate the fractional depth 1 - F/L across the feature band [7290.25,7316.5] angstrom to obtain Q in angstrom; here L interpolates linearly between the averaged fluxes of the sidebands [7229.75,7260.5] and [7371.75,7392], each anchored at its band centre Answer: 9.1 angstrom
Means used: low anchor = 24.5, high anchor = 55.7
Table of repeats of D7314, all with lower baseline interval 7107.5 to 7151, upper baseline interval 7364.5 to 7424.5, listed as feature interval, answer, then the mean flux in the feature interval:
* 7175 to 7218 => 0.179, 24.8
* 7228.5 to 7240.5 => 0.276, 24.3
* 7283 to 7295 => 0.400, 23.8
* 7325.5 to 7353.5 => 0.420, 25.2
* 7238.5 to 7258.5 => 0.292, 24.5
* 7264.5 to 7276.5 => 0.309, 25.1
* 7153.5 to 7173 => 0.100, 25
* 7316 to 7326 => 0.378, 25.5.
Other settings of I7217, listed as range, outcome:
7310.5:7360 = 19.52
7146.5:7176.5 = 22.55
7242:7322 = 19.47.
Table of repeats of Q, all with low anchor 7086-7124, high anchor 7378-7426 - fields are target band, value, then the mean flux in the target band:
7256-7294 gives 7.2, 24.9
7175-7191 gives 1.1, 25.9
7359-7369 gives 0.9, 30.7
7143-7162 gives 1.3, 25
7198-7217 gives 2.9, 24.2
